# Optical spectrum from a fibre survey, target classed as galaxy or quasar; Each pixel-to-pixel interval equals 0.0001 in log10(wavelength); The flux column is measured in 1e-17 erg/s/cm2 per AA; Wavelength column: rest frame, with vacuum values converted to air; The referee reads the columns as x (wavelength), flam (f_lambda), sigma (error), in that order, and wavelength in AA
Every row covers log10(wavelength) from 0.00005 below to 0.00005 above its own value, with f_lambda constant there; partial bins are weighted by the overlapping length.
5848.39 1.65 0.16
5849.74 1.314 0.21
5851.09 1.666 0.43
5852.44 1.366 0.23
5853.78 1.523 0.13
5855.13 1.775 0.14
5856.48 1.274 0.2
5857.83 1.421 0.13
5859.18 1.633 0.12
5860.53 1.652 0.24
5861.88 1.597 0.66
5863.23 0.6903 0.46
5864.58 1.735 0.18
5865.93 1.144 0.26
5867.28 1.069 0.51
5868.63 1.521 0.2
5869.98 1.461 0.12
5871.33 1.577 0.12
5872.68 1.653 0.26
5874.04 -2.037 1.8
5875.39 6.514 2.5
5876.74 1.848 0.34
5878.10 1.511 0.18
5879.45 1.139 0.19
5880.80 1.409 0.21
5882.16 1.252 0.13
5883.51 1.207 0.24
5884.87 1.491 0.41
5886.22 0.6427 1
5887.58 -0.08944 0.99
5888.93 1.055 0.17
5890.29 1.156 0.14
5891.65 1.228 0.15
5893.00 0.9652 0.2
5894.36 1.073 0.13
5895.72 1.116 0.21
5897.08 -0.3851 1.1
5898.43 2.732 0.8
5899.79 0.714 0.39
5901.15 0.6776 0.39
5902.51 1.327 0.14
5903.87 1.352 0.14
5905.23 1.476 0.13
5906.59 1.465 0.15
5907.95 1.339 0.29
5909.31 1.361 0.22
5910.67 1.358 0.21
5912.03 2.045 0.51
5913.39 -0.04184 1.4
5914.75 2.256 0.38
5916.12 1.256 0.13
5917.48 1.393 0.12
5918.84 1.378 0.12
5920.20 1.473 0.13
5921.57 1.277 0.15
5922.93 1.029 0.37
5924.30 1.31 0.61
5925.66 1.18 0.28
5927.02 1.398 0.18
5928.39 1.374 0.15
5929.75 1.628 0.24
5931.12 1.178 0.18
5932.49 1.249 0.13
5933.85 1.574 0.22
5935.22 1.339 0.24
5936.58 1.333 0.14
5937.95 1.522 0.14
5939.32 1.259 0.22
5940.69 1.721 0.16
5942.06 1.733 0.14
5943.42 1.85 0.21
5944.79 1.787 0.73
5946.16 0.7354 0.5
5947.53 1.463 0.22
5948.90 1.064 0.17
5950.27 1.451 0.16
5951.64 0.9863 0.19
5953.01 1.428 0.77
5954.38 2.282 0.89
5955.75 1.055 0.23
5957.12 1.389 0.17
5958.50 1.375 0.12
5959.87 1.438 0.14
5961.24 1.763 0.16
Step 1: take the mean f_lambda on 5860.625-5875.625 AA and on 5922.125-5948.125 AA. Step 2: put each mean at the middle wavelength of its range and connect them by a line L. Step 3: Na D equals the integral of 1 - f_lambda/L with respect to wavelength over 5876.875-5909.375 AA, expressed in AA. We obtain 6.0 AA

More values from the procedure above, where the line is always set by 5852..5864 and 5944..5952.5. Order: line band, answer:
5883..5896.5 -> 3.97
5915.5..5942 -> -1.51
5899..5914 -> 1.53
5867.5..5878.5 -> -2.54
